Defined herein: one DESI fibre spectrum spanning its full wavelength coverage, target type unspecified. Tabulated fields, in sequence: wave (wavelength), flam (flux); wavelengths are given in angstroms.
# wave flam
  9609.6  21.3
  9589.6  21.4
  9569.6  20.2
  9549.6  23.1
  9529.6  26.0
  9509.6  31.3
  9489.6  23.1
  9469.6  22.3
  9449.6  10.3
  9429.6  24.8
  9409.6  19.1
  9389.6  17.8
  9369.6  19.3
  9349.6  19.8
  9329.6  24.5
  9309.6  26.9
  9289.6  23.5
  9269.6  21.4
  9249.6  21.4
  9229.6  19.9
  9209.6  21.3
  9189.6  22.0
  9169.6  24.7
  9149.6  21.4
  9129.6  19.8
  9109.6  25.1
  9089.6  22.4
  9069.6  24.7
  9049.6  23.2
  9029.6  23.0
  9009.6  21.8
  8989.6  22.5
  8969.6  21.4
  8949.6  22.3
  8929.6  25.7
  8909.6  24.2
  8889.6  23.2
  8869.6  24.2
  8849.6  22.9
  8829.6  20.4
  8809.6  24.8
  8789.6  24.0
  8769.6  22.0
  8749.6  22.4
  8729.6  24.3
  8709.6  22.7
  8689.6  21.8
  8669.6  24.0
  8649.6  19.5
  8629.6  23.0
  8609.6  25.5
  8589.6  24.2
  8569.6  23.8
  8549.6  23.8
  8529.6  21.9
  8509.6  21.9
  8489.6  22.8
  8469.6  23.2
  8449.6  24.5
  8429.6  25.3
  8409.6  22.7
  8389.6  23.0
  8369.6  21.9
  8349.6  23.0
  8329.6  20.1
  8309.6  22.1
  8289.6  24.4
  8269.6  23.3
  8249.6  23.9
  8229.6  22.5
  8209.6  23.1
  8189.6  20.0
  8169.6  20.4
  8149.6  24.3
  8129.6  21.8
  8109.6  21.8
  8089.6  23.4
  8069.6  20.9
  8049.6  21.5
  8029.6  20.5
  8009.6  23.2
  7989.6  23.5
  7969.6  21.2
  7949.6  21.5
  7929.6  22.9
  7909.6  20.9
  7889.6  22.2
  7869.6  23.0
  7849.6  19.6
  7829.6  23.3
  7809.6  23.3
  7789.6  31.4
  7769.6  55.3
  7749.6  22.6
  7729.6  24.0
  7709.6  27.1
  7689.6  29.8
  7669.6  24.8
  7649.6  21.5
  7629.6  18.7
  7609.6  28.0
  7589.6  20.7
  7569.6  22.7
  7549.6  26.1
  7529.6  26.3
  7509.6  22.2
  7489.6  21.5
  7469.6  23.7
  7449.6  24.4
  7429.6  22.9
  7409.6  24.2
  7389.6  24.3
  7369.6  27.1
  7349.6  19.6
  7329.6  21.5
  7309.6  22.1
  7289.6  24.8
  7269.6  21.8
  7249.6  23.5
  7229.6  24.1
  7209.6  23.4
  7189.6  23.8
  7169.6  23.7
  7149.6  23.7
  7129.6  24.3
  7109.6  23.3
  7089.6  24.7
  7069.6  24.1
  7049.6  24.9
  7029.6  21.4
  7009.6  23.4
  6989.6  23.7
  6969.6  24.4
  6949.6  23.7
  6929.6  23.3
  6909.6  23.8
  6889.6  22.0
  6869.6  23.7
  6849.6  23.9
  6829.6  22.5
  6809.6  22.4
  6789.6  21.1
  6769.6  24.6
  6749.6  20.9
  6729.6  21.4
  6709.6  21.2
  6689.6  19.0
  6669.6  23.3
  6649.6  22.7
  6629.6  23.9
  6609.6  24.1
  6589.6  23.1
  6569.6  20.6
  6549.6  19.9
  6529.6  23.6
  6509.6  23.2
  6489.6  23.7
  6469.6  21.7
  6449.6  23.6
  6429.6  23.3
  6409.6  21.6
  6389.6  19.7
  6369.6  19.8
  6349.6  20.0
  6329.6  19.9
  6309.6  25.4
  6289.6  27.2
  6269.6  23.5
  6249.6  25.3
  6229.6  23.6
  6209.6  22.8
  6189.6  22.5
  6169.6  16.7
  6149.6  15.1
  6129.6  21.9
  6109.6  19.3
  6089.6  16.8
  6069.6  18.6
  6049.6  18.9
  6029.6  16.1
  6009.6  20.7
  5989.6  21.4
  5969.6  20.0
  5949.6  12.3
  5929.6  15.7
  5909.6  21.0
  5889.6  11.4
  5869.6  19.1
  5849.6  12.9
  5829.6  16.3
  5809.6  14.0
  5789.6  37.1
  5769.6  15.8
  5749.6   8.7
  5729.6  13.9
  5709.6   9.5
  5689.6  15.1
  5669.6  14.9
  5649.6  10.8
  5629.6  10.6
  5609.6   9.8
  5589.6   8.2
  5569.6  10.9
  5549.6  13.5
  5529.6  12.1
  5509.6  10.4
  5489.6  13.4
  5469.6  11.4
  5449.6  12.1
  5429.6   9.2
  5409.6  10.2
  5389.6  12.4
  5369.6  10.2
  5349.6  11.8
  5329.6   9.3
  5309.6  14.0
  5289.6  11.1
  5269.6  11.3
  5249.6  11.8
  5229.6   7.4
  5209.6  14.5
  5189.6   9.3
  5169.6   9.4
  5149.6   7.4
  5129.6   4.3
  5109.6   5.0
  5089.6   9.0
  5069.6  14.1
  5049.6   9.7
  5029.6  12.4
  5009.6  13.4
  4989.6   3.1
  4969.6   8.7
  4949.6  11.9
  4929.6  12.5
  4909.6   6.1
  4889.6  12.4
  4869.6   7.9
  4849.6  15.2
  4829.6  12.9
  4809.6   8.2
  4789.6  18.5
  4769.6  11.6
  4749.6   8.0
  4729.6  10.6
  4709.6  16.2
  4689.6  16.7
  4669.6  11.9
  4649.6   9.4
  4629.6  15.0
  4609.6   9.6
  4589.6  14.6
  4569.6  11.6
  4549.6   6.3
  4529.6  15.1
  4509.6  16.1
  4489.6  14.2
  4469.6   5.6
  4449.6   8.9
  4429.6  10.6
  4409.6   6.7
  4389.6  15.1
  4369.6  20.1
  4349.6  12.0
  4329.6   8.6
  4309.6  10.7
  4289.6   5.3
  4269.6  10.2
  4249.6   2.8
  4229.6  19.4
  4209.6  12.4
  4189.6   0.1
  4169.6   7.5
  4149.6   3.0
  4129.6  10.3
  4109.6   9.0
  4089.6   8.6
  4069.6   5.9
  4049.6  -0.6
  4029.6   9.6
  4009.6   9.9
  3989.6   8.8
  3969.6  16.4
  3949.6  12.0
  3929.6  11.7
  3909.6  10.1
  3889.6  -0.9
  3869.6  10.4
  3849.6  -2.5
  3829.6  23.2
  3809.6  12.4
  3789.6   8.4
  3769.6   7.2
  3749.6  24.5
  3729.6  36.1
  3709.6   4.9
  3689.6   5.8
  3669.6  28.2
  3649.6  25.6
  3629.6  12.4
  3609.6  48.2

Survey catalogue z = 0.551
